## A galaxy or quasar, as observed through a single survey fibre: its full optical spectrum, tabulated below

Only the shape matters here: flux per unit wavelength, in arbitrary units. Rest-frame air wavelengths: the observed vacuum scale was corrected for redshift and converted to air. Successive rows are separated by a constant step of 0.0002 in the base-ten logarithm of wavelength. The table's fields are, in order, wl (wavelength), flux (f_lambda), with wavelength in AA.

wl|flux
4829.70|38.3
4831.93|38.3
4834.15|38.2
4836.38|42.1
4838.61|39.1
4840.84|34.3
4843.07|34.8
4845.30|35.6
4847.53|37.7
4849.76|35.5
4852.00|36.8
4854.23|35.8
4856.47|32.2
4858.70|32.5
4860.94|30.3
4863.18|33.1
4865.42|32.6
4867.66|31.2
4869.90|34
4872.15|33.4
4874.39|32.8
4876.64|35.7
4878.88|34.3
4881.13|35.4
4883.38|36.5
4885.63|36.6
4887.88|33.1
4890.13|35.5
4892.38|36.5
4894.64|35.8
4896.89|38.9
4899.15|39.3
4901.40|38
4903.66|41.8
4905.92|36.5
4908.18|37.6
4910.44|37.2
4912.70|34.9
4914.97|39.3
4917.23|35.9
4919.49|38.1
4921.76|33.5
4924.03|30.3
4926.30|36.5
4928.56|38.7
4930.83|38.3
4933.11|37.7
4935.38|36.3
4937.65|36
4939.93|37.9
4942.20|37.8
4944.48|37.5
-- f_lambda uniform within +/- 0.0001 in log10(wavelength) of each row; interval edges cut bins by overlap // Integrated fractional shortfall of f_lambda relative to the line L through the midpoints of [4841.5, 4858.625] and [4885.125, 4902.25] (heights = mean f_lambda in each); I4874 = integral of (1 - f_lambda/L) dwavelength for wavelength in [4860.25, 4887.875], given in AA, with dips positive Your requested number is 1.7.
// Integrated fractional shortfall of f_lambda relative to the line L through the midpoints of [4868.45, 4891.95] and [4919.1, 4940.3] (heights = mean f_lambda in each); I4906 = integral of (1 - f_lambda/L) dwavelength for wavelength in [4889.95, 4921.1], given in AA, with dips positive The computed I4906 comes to -1.8 AA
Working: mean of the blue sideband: 34.7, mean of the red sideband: 36.2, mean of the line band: 37.5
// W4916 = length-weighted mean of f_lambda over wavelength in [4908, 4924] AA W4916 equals 36.1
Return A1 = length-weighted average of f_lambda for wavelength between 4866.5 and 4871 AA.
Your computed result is 32.6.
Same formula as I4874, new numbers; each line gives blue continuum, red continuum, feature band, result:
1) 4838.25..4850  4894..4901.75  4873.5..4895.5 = 1.4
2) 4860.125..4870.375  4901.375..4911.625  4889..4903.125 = -0.3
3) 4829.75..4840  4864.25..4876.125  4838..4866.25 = 1.2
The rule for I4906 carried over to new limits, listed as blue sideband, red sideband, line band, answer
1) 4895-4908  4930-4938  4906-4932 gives 1.0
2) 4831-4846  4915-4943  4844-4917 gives 3.0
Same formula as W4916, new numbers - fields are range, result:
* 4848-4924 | 35.4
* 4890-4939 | 37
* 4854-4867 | 32.5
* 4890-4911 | 37.8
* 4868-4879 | 33.8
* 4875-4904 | 36.5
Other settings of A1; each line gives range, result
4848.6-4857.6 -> 35.1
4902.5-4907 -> 39.1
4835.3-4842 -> 38.4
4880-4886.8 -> 36.1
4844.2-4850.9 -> 36.3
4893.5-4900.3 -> 38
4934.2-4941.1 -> 36.8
